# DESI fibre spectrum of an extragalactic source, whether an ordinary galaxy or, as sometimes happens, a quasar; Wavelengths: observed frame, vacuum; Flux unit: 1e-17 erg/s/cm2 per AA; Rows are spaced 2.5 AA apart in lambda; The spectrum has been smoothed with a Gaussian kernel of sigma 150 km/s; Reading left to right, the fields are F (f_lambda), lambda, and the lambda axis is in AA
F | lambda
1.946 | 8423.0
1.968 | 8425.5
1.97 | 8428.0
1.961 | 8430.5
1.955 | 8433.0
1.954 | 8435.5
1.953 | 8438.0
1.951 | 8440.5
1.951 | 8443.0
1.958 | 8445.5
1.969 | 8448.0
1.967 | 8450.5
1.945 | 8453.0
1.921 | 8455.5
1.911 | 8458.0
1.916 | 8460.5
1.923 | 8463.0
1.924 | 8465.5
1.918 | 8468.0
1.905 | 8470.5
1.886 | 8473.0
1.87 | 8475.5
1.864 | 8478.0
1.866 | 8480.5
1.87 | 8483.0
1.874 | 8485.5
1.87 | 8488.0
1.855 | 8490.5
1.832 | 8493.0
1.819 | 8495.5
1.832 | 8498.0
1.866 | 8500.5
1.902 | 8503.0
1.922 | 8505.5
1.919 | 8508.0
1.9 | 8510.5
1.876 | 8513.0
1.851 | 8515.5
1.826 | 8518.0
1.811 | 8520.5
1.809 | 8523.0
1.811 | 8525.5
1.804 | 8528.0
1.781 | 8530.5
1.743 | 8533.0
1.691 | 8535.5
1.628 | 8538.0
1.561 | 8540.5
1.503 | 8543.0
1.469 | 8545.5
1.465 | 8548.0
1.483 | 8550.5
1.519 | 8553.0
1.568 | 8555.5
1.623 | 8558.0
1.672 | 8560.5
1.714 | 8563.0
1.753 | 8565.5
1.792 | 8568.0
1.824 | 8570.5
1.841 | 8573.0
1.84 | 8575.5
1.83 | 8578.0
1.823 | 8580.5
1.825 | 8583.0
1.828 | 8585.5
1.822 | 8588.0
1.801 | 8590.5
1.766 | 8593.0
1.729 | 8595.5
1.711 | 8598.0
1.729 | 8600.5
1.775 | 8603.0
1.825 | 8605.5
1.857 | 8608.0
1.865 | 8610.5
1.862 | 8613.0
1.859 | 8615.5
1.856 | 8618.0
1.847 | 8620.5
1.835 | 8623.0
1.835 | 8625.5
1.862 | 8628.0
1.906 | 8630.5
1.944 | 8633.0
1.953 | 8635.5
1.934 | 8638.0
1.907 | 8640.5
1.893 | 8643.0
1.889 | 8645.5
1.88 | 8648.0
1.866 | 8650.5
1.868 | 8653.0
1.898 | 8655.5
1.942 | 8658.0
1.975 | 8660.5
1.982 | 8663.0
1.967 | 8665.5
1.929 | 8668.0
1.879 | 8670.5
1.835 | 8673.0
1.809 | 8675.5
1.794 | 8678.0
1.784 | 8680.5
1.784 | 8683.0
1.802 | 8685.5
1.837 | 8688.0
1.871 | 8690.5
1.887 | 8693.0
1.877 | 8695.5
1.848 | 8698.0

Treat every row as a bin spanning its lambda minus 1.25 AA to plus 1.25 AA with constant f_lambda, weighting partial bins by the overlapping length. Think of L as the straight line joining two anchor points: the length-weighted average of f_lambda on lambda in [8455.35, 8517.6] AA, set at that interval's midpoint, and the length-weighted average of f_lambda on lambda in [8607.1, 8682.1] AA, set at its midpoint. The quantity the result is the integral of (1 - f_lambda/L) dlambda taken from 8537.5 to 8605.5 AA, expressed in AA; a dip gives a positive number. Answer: 6.5 AA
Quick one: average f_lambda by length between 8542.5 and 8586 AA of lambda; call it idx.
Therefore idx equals 1.69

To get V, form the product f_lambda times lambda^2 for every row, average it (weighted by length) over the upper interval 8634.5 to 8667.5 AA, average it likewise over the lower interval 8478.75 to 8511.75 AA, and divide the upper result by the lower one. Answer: 1.06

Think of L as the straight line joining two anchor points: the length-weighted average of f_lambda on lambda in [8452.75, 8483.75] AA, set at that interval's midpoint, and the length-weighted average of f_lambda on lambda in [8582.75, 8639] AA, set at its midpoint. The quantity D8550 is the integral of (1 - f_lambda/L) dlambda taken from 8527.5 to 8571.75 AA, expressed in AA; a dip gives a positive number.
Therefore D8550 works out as 5.27 AA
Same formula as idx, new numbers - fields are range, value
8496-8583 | 1.74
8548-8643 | 1.79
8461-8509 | 1.88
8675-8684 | 1.79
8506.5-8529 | 1.85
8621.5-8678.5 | 1.9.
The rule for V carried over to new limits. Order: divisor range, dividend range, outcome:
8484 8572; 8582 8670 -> 1.09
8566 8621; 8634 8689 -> 1.05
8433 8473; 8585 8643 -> 0.99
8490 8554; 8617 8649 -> 1.11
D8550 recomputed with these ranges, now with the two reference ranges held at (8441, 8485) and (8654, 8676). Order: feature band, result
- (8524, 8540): 1.5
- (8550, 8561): 2.0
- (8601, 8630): 1.1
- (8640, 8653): 0.2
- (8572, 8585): 0.6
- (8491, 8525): 1.0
